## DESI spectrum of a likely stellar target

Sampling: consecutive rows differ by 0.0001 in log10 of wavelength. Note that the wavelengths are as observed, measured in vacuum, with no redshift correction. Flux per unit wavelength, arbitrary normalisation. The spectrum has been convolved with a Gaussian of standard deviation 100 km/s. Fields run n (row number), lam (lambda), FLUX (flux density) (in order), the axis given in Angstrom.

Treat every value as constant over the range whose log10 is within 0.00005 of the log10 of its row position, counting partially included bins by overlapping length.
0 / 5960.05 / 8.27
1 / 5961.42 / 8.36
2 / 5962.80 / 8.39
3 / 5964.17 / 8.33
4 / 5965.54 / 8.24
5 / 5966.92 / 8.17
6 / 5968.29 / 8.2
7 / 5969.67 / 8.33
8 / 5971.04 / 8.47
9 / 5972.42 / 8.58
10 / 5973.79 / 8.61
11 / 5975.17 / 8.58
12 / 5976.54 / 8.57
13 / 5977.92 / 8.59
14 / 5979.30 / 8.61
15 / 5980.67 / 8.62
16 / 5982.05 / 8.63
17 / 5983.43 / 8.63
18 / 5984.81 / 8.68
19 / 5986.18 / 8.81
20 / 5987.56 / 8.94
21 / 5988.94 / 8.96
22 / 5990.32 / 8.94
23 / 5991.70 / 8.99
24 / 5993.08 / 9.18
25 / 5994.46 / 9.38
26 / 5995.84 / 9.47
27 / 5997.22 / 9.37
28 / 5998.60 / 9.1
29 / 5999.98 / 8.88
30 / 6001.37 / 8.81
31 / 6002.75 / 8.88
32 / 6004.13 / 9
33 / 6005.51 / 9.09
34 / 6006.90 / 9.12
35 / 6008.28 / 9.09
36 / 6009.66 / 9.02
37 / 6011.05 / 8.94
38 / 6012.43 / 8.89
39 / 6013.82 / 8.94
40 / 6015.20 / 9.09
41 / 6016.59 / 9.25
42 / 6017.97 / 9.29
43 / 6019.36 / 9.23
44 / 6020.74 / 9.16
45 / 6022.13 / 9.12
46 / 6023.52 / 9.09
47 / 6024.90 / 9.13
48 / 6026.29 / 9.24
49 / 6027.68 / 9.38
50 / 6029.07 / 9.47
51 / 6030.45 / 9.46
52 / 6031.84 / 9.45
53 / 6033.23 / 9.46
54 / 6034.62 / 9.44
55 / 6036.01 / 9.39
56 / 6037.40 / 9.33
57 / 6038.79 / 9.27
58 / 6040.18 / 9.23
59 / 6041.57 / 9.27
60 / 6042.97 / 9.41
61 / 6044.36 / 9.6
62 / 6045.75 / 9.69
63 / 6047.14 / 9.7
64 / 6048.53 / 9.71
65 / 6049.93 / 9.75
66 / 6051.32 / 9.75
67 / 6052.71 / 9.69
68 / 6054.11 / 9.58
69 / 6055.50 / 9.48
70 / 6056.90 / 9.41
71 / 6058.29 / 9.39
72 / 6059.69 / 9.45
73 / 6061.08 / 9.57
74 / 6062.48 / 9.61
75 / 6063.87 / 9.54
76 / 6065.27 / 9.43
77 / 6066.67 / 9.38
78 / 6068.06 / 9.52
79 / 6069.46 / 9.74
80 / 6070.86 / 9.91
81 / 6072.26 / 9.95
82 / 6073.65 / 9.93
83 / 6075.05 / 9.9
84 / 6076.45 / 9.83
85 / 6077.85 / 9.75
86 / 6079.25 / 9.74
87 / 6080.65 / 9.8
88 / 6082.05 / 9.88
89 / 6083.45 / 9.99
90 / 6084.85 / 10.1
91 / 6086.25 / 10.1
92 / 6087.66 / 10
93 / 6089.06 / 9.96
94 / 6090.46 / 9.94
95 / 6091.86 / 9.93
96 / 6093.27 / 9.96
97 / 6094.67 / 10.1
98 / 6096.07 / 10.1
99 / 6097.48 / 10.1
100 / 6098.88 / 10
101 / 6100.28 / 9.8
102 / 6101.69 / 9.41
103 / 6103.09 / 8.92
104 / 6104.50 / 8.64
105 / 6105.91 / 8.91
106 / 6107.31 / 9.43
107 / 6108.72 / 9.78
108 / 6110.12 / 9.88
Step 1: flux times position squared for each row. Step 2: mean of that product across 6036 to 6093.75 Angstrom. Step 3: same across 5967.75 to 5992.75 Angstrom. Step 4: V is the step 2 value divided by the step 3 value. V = 1.1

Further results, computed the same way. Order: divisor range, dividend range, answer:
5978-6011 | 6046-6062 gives 1.09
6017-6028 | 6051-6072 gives 1.05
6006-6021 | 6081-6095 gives 1.13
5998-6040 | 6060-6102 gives 1.09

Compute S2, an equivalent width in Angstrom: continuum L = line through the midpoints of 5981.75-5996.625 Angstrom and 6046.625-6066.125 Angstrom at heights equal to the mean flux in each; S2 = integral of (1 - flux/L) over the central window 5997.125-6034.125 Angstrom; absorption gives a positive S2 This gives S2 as 0.3 Angstrom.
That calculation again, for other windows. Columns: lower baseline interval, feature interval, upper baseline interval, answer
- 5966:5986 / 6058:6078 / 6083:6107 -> -0.4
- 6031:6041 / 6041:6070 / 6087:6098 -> 0.1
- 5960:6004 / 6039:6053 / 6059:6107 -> -0.3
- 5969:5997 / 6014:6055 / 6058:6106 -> -0.5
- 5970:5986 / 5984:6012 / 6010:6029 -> -0.5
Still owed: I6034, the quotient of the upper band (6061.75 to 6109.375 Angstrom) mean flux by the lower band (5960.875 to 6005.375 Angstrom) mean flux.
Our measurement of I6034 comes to 1.11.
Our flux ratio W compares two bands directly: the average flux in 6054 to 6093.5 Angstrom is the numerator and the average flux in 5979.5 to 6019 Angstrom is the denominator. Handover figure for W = 1.08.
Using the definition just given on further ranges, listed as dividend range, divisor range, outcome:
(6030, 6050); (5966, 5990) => 1.10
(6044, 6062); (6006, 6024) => 1.06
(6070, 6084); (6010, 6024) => 1.08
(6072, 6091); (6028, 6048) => 1.05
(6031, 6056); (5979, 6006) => 1.06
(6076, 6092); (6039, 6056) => 1.04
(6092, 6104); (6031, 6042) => 1.05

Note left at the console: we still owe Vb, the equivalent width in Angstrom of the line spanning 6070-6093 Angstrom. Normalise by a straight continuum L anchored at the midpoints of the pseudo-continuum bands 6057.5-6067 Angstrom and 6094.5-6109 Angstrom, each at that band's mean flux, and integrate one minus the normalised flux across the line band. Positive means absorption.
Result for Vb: -1.0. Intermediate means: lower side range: 9.49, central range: 9.92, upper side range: 9.54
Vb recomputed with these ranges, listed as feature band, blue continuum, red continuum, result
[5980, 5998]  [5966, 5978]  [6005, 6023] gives -0.5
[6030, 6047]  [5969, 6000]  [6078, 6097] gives 0.0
